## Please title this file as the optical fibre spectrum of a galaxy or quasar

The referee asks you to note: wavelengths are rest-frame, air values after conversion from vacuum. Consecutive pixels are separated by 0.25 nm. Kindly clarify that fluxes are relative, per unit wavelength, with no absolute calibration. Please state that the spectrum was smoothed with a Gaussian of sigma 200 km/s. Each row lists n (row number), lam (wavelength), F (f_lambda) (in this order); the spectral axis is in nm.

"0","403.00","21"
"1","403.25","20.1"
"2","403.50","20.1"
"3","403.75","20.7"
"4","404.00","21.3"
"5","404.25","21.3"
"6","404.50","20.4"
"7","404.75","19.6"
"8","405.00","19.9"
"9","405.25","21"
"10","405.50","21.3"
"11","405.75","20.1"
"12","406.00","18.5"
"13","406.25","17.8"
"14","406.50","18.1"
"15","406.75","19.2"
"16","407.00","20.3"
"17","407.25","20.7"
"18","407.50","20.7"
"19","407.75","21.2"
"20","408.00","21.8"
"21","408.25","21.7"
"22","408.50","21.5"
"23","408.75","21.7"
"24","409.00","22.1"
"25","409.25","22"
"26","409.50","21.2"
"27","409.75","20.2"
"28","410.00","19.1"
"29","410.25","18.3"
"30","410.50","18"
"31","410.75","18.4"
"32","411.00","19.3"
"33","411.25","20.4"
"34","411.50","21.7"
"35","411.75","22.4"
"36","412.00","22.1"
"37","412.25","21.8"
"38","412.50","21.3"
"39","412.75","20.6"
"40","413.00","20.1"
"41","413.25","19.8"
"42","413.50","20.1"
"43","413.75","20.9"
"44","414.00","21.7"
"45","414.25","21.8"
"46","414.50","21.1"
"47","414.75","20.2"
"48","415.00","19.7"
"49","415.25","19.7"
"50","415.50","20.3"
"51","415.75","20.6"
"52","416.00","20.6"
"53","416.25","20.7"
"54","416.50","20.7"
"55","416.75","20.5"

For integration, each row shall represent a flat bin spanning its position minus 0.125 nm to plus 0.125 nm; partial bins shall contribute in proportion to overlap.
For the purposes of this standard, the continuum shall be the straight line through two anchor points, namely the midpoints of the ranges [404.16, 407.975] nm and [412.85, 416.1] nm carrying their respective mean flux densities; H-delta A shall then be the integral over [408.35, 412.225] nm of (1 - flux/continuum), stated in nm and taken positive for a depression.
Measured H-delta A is -0.062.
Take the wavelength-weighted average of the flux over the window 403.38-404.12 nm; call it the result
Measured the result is 20.7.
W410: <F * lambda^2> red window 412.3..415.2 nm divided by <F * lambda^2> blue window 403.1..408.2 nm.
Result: 1.06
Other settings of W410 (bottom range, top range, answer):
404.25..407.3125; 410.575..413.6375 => 1.08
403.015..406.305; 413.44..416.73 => 1.07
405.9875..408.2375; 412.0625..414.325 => 1.08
